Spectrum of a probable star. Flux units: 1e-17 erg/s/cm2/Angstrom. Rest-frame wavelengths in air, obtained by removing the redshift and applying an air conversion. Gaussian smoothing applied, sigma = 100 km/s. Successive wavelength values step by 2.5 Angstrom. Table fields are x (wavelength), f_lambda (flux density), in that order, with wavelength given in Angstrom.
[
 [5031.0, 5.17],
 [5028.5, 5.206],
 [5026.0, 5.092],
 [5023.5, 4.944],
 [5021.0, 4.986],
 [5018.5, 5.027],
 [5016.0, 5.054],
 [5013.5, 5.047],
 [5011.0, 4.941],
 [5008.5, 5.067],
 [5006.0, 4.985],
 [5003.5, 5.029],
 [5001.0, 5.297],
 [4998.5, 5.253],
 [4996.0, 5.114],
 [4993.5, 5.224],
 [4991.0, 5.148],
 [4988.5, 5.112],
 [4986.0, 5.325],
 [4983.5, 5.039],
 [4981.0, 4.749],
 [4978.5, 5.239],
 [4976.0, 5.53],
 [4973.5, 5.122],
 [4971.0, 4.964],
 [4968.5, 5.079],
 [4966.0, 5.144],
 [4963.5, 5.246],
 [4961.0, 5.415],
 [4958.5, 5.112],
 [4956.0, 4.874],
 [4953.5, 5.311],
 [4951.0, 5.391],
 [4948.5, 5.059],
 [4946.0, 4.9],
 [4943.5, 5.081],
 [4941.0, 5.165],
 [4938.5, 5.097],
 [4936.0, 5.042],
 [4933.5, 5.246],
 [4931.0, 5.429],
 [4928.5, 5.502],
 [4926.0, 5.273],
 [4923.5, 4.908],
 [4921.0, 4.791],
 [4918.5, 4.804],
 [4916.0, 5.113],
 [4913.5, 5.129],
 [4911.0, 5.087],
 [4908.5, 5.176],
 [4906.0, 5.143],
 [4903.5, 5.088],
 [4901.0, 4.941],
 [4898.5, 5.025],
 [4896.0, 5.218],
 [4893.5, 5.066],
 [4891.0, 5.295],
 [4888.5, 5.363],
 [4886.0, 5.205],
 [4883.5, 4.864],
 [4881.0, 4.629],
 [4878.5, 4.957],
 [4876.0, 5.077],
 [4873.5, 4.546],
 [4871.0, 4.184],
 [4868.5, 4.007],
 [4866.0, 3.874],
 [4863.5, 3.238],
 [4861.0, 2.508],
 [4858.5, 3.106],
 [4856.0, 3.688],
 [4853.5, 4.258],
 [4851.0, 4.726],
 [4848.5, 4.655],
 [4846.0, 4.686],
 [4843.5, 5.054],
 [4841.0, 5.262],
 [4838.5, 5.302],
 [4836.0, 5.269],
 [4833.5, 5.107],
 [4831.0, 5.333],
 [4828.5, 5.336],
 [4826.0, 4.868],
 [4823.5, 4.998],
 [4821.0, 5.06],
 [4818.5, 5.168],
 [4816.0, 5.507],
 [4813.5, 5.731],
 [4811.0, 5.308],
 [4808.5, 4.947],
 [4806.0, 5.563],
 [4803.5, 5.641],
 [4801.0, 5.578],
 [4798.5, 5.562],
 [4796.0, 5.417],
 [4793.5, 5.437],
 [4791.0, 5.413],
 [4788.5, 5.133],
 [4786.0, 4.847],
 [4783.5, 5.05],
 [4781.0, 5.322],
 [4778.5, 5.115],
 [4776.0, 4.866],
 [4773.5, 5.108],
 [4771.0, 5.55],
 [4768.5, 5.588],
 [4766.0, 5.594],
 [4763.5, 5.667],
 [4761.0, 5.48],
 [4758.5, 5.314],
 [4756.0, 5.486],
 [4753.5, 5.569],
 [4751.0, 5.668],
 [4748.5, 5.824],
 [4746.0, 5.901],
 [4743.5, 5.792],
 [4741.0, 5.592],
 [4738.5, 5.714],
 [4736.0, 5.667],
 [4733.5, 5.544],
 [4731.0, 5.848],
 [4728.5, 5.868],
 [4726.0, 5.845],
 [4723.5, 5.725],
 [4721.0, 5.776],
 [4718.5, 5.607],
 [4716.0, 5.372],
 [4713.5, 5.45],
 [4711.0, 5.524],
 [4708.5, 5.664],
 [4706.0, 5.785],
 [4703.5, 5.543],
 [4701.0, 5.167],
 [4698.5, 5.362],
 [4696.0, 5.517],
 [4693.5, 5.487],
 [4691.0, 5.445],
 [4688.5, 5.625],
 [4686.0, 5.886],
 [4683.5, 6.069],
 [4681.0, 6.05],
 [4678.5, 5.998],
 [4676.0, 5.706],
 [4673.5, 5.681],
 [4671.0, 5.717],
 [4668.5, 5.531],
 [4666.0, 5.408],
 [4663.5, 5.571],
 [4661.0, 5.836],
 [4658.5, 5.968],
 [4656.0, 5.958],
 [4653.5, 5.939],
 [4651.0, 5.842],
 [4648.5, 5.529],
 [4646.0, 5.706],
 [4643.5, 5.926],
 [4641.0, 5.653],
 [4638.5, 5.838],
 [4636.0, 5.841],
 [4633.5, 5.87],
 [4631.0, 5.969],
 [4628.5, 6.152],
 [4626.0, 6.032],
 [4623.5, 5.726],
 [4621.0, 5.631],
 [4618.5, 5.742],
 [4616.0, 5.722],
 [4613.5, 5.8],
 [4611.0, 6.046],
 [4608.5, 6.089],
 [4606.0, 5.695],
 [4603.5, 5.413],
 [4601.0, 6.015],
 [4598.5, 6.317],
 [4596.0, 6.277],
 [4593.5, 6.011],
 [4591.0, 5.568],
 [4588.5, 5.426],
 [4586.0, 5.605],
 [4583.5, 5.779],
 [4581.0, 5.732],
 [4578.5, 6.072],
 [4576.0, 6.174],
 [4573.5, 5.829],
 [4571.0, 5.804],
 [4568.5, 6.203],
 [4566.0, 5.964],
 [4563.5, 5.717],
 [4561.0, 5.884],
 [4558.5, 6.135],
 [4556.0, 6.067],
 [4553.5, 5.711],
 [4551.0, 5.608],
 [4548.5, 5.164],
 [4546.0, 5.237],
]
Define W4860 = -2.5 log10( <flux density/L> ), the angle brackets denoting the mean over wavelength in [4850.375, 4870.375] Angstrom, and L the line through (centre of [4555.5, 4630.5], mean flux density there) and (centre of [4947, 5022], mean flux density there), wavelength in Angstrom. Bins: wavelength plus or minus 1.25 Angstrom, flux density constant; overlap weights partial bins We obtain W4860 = 0.42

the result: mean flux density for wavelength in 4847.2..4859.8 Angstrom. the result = 4.08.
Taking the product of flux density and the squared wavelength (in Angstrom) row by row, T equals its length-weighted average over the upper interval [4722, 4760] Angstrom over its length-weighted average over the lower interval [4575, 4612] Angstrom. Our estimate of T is 1.03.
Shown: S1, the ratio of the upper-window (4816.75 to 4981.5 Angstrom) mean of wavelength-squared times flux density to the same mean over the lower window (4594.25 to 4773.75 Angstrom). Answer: 0.9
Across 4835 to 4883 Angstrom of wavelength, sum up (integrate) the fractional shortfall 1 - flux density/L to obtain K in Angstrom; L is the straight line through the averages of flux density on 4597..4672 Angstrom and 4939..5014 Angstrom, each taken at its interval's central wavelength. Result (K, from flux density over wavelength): 8.91 Angstrom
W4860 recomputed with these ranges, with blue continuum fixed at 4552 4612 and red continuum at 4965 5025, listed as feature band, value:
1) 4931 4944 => 0.01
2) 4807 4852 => 0.06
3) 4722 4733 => -0.04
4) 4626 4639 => -0.03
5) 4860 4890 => 0.21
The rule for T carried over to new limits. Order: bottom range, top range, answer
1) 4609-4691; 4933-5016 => 1.01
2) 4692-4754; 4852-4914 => 0.87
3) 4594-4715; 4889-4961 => 1.00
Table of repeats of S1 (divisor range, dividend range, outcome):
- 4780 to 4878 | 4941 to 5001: 1.12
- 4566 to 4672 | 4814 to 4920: 0.91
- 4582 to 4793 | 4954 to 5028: 1.02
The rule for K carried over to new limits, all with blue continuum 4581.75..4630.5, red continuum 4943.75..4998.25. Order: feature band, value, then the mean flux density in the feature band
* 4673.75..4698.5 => -0.2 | 5.73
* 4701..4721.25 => 0.3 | 5.55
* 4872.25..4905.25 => 1.8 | 5.02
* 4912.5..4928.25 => 0.6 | 5.03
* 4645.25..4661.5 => -0.2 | 5.83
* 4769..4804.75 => 1.3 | 5.29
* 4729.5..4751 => -0.6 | 5.73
